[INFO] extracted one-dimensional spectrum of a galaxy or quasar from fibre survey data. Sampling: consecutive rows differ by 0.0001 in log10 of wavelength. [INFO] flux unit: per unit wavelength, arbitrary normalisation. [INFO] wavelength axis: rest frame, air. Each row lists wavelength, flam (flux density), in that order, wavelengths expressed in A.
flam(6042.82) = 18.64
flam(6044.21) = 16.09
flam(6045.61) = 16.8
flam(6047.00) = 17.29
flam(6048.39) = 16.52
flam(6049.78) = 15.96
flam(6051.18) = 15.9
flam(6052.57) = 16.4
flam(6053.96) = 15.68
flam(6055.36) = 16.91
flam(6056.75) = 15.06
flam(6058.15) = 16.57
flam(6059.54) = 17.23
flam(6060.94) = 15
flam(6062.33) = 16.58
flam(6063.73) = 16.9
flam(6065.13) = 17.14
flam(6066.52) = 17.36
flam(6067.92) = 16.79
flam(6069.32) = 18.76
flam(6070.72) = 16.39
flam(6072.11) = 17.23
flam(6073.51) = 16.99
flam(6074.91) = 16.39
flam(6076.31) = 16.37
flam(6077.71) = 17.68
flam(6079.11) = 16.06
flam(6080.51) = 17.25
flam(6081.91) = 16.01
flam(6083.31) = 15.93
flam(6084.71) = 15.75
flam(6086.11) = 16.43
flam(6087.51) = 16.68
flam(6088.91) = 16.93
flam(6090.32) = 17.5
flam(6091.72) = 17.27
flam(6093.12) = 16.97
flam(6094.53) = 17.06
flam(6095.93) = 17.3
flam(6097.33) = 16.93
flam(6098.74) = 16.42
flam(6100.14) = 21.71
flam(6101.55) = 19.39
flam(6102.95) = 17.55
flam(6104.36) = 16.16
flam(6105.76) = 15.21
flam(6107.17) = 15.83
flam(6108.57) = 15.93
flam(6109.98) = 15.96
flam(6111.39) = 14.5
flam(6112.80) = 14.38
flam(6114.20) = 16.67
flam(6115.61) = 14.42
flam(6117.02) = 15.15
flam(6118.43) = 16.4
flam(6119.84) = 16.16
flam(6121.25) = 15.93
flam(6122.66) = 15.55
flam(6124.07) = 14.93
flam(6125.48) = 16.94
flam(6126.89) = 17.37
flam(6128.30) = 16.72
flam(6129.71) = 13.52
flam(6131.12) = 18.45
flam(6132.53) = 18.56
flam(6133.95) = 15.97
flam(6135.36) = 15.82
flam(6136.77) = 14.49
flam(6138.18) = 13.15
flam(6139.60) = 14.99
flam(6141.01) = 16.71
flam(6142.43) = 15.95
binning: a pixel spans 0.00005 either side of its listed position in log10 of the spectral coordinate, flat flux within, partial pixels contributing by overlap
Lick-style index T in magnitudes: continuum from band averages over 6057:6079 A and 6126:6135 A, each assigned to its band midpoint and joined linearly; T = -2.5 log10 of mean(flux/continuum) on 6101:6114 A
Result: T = 0.04 mag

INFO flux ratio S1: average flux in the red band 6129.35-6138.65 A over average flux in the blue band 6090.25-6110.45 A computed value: 0.9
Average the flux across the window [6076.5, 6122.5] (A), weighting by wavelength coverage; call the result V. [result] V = 16.5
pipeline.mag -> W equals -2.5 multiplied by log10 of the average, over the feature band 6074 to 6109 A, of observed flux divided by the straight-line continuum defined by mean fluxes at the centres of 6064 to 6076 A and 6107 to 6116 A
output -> -0.05 mag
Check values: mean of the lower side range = 17.1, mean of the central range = 16.9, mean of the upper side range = 15.4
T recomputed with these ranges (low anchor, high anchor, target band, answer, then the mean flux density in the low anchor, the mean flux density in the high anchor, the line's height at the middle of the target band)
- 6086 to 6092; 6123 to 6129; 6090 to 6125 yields 0.02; 17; 16.4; 16.7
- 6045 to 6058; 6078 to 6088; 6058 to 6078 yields -0.04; 16.3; 16.4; 16.3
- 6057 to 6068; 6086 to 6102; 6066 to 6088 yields 0.02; 16.6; 17.6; 17.1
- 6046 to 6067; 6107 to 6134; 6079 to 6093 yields -0.03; 16.4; 16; 16.2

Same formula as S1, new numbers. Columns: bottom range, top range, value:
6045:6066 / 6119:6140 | 0.97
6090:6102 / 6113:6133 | 0.91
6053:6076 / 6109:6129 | 0.95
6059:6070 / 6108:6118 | 0.90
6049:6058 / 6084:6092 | 1.04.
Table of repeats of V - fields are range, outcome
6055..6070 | 16.7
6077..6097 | 16.8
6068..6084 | 16.8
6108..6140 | 15.7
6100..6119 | 16.2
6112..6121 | 15.5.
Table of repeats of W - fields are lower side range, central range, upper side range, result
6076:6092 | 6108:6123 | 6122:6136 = 0.063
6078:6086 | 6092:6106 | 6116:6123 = -0.096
